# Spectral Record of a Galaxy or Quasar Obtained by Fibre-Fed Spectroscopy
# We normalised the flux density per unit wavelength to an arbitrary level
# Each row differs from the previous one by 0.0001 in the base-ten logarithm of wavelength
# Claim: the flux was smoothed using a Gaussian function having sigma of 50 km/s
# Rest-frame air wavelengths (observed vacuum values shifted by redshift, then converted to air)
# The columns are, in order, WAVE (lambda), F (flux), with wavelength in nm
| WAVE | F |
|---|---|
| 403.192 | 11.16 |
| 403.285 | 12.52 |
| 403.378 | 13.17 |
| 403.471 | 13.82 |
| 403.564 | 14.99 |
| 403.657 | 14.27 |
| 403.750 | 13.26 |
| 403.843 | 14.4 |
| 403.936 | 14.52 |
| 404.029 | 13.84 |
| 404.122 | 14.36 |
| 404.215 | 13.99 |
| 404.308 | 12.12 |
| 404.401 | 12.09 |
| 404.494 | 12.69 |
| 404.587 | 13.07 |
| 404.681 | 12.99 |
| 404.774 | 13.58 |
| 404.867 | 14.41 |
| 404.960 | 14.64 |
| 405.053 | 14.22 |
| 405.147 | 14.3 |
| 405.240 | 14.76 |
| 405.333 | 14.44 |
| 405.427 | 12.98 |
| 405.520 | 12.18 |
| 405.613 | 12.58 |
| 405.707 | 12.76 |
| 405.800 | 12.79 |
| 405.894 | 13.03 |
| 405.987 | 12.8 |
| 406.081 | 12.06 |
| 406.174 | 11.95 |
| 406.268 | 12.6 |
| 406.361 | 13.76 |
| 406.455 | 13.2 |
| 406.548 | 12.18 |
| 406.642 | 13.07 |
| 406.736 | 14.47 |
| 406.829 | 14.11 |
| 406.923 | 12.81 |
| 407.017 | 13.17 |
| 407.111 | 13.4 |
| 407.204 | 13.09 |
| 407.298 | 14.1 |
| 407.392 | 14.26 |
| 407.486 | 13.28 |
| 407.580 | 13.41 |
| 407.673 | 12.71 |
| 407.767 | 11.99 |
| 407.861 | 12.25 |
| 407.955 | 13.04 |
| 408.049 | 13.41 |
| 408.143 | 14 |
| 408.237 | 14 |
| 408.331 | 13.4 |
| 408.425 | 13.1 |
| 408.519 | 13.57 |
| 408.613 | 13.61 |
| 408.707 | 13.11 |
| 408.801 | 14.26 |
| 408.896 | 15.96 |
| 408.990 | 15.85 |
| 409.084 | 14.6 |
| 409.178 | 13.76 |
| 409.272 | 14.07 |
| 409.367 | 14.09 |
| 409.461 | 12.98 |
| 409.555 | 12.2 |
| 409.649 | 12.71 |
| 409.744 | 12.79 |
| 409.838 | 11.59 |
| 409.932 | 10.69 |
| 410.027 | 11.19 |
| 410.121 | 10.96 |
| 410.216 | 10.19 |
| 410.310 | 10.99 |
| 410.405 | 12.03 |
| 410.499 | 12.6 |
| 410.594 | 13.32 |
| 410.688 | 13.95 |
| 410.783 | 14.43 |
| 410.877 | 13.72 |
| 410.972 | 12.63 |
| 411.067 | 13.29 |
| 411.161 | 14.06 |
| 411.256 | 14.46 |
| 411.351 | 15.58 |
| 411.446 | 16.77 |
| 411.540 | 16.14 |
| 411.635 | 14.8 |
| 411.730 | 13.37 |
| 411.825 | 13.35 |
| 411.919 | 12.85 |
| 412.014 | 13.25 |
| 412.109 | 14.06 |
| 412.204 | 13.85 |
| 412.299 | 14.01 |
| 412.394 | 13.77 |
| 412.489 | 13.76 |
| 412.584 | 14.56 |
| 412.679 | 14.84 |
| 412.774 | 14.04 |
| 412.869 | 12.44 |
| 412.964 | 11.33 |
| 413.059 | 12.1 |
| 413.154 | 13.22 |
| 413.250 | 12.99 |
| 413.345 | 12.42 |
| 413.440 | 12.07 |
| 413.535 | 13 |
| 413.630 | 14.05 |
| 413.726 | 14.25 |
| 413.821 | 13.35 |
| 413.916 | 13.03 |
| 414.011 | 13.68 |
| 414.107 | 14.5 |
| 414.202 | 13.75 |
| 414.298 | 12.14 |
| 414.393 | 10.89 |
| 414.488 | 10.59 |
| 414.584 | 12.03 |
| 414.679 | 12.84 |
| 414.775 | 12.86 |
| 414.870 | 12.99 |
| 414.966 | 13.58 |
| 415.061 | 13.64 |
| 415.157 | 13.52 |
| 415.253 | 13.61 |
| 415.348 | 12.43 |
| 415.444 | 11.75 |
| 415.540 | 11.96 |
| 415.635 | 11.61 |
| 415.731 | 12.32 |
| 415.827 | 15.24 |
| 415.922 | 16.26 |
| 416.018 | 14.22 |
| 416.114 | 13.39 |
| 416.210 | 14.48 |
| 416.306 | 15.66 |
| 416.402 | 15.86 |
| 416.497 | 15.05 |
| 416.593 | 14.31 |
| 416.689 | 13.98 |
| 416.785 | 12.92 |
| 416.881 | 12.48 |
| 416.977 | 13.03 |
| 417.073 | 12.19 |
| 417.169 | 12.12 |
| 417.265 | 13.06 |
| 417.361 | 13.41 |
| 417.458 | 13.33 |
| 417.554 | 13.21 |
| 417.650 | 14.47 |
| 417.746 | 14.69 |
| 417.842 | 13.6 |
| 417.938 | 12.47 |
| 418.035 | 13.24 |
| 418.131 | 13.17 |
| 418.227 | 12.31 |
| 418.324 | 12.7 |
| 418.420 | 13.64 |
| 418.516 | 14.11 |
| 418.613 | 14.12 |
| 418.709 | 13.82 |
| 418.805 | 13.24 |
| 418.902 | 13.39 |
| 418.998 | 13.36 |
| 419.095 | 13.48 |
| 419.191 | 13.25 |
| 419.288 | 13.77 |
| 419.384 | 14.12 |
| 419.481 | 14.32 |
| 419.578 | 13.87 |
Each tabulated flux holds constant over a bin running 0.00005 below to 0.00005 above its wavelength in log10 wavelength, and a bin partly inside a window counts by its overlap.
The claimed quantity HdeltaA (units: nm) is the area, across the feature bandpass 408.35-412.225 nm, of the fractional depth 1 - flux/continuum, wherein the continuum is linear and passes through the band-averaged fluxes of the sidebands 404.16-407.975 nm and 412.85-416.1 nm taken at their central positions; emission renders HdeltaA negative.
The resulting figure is -0.102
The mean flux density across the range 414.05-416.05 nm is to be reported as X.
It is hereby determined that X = 13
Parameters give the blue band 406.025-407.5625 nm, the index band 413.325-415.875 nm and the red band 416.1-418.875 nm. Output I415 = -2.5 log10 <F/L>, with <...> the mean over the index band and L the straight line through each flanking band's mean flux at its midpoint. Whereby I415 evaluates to 0.05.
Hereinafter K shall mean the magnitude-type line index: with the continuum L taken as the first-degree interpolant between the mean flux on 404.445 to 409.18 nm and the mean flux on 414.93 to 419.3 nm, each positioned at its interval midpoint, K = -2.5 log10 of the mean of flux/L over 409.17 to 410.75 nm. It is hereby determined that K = 0.09 mag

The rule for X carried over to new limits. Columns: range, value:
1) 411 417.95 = 13.5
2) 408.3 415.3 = 13.3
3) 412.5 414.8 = 13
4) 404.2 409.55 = 13.4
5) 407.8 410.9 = 13.1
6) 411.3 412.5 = 14.3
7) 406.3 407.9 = 13.3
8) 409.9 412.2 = 13.3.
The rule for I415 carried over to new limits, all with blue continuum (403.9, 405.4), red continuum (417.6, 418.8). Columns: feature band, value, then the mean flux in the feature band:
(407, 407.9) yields 0.04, 13.2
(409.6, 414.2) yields 0.03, 13.3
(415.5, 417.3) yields -0.01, 13.7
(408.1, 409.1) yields -0.03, 14.1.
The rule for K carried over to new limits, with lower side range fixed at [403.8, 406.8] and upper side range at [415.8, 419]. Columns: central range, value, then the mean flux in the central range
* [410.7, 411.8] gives -0.07 mag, 14.4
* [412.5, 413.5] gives 0.05 mag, 13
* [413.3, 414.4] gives 0.03 mag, 13.2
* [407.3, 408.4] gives 0.01 mag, 13.3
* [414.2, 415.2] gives 0.09 mag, 12.6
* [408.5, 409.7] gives -0.04 mag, 13.9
